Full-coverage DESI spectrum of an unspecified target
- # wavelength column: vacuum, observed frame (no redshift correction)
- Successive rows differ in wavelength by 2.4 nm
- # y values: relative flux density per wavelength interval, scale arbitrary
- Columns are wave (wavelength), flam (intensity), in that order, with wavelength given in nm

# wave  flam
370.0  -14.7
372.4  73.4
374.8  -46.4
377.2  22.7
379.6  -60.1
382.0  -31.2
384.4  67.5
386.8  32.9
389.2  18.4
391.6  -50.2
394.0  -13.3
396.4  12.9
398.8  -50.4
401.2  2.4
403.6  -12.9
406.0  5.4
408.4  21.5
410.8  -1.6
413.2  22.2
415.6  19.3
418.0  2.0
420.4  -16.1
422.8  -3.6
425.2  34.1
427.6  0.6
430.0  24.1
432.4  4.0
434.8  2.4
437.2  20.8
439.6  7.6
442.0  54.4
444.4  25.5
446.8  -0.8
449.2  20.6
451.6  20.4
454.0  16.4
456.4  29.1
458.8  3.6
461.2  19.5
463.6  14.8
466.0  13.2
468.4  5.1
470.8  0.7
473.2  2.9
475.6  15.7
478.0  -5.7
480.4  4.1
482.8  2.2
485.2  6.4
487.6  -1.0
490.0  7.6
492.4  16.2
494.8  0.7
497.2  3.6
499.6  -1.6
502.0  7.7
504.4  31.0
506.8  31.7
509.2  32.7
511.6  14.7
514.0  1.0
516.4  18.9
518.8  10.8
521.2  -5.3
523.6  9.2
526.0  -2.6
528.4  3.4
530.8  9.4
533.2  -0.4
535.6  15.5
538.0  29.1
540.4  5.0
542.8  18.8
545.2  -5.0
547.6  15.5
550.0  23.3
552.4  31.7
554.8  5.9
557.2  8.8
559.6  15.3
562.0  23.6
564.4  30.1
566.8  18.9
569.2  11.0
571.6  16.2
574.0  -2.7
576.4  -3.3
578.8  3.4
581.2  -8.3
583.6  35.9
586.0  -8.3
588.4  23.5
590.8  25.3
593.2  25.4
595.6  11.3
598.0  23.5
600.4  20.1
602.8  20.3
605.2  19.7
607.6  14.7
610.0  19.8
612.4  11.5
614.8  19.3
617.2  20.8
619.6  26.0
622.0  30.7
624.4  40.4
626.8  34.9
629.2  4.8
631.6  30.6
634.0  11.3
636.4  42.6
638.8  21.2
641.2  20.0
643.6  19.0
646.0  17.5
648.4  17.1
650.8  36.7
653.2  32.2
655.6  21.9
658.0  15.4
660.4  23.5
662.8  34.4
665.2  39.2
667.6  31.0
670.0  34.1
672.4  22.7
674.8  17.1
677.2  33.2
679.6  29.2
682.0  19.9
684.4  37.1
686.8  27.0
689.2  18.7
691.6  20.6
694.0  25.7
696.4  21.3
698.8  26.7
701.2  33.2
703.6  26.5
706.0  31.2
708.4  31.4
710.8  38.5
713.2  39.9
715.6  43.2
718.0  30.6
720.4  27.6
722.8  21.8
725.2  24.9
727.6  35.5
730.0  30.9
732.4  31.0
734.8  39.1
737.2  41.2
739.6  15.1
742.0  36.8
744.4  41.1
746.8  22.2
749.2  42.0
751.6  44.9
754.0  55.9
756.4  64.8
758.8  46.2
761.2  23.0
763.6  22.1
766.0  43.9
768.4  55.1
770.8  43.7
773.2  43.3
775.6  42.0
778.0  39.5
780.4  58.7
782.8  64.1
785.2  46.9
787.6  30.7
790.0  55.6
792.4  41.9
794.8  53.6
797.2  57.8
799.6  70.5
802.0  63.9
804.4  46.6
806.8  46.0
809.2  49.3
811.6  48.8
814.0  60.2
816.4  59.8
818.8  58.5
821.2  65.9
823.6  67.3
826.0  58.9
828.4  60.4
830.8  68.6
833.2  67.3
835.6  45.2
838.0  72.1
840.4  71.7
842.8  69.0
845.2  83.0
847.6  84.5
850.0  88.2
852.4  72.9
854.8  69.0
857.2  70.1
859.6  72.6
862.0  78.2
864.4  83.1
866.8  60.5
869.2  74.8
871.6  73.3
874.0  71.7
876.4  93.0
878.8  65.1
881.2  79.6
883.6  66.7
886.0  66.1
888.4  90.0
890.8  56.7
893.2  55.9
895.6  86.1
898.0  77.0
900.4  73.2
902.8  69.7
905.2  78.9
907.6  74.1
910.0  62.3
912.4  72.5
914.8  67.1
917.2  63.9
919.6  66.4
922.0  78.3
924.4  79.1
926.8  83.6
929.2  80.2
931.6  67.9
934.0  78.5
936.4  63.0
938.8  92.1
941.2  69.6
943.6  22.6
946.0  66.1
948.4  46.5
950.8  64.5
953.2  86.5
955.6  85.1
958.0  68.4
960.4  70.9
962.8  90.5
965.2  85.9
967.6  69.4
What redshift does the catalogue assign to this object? 0.883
